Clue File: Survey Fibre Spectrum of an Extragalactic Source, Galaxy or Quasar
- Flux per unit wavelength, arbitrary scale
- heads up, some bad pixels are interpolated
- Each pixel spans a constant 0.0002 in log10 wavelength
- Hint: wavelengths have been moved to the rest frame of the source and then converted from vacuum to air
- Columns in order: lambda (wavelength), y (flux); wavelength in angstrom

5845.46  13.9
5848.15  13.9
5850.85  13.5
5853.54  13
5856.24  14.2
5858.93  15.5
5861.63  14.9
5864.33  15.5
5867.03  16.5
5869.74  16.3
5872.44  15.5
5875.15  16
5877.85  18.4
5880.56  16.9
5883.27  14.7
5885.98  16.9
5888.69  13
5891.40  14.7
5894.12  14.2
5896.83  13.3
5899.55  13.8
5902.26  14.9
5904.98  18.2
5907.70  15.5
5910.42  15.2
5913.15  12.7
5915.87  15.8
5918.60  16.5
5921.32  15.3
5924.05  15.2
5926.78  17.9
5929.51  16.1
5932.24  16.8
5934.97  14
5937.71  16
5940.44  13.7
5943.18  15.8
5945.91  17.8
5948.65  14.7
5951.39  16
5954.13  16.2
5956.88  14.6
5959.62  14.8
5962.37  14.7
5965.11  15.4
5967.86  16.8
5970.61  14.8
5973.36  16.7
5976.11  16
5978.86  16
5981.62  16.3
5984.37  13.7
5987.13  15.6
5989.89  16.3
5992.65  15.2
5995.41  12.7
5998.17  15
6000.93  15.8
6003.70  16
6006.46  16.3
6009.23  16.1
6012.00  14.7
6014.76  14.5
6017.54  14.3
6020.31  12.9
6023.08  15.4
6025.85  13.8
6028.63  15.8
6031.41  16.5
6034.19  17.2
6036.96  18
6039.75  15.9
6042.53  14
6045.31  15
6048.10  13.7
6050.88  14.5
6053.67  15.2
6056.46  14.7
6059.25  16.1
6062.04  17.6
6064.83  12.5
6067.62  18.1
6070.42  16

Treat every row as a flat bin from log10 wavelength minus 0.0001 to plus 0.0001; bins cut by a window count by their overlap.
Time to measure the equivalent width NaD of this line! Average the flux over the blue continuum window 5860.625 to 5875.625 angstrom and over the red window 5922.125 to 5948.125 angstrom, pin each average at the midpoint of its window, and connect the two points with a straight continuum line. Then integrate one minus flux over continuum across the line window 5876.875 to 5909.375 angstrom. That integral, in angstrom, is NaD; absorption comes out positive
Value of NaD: 1.0 angstrom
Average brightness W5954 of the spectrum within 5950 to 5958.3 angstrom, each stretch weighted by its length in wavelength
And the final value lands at 15.6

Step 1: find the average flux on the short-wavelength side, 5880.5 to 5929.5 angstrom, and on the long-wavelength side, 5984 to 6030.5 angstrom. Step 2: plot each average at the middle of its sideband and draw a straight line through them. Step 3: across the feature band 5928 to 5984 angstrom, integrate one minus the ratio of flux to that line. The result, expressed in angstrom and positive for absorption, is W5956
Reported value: -1.9 angstrom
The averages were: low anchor 15.2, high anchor 15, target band 15.6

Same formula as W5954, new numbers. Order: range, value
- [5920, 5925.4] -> 15.2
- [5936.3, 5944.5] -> 15.1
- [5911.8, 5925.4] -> 15.1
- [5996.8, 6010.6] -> 15.8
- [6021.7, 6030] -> 15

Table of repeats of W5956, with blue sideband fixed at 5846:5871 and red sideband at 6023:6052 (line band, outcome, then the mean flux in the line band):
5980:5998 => 0.33 angstrom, 15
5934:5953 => -0.47 angstrom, 15.5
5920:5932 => -0.93 angstrom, 16.2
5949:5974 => -0.54 angstrom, 15.5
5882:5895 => 0.15 angstrom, 14.7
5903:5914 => -0.39 angstrom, 15.5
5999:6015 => -0.30 angstrom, 15.6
